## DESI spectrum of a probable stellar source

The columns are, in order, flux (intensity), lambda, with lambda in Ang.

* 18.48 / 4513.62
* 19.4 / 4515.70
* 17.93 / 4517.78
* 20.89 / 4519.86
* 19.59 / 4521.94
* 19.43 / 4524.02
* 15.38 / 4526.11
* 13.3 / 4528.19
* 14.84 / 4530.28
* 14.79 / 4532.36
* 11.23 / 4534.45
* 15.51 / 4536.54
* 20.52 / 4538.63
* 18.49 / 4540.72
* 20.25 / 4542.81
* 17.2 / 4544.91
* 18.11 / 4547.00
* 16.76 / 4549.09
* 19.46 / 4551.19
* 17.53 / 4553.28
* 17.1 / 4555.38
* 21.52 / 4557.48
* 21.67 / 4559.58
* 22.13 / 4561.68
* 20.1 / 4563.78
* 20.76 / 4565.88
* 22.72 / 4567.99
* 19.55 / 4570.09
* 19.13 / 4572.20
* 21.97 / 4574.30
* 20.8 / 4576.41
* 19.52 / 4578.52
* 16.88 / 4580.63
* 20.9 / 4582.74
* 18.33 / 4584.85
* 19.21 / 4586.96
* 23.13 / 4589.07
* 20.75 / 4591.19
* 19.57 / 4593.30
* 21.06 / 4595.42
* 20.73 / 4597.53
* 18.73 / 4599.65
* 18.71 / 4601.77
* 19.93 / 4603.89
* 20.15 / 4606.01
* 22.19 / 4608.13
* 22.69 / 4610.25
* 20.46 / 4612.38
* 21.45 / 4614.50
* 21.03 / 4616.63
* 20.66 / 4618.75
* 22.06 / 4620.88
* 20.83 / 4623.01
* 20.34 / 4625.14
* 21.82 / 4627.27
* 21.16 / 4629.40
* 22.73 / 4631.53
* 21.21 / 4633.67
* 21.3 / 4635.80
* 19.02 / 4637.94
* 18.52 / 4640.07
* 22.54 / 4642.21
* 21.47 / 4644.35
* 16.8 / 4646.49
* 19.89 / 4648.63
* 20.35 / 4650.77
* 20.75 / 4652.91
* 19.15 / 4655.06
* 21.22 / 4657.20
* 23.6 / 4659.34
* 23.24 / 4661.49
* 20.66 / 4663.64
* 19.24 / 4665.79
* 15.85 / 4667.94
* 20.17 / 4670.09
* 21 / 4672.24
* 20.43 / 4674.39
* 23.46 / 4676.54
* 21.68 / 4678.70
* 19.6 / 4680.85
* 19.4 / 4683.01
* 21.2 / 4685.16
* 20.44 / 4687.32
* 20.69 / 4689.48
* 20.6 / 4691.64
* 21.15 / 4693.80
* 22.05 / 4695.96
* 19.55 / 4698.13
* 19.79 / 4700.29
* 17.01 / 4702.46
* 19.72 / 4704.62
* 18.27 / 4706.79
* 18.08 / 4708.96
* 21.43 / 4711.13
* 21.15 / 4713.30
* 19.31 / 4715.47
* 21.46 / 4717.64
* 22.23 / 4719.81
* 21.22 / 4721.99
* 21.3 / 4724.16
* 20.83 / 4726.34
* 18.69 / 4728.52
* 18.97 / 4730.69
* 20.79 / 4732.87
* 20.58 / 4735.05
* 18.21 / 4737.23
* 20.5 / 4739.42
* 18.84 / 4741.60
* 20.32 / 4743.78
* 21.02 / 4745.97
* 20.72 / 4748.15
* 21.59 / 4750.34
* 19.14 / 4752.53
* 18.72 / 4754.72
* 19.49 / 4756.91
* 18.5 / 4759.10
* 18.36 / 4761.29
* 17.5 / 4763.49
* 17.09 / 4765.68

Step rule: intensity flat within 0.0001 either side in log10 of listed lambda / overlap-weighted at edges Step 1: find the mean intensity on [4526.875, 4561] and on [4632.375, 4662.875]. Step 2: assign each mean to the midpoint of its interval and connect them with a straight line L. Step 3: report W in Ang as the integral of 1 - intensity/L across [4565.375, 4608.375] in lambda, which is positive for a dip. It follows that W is -3.3 Ang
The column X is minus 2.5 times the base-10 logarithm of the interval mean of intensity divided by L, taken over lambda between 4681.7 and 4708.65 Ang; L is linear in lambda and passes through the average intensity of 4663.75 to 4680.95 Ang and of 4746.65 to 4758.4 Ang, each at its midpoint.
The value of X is 0.012 mag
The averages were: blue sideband 20.2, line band 19.9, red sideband 19.9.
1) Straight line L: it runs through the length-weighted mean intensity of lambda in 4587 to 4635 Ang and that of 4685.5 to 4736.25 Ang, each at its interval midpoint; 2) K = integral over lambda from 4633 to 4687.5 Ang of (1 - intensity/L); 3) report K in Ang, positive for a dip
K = 0.3 Ang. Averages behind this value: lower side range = 20.9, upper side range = 20.2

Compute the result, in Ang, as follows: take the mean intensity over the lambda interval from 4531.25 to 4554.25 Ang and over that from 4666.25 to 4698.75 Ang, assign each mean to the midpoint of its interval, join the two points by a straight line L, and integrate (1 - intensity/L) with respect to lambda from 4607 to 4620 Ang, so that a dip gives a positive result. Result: -1.7 Ang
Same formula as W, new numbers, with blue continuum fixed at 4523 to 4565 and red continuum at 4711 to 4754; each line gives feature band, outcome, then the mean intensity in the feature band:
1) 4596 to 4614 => -1.81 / 20.5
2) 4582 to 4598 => -1.76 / 20.5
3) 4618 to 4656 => -3.06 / 20.6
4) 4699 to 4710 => 0.77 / 18.6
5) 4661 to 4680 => -0.99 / 20.5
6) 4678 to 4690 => -0.45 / 20.5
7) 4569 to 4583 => -1.19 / 19.8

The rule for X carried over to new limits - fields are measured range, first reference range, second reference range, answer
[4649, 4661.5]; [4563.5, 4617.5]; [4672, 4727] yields -0.04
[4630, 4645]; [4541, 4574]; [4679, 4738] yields -0.06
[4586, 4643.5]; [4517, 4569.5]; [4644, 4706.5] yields -0.08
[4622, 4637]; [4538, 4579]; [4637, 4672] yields -0.07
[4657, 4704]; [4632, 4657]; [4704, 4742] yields -0.02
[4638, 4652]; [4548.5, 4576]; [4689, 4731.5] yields 0.01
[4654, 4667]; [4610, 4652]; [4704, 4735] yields -0.03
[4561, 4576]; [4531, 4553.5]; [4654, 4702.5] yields -0.17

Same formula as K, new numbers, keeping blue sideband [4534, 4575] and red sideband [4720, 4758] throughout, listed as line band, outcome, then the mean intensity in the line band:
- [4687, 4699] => -0.6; 20.8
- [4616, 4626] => -0.8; 21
